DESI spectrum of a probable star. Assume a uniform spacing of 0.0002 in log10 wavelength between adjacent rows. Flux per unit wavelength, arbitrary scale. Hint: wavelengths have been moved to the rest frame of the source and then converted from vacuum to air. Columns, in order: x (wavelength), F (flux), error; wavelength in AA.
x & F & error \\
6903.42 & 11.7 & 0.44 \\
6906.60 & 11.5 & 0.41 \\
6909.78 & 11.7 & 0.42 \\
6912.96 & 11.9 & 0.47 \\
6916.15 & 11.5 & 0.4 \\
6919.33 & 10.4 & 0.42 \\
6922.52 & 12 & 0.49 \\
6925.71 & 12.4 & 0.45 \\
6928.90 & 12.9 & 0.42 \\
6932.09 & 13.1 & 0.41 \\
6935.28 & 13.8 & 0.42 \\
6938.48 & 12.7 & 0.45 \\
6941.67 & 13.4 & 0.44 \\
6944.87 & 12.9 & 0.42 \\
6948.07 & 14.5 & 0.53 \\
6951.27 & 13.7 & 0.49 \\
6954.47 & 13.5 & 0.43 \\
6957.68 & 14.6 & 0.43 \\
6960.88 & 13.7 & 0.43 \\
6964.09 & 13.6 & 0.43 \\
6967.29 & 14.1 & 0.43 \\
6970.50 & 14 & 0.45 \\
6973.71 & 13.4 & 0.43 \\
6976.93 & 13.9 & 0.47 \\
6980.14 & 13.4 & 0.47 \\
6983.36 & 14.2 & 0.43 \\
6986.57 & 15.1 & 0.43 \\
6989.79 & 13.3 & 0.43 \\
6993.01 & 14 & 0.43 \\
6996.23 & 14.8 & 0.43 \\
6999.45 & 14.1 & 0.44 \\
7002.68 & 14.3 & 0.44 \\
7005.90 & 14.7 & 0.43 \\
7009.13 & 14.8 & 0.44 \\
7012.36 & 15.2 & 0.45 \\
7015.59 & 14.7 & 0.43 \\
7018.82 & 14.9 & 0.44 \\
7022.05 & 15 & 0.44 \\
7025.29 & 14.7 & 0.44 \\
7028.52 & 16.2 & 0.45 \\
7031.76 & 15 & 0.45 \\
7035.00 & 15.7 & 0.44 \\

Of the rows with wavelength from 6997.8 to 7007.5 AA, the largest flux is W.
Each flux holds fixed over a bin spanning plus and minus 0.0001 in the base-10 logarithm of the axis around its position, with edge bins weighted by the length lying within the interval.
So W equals 14.7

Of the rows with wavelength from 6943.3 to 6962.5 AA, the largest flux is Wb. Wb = 14.6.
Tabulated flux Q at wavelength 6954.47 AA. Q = 13.5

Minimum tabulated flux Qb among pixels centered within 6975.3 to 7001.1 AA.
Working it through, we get 13.3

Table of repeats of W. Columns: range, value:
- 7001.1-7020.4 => 15.2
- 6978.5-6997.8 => 15.1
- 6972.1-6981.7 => 13.9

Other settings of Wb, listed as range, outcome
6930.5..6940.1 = 13.8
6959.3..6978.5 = 14.1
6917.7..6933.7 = 13.1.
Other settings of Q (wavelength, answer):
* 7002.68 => 14.3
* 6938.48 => 12.7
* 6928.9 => 12.9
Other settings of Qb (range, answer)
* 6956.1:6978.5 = 13.4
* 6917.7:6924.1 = 10.4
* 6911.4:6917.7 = 11.5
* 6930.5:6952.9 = 12.7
